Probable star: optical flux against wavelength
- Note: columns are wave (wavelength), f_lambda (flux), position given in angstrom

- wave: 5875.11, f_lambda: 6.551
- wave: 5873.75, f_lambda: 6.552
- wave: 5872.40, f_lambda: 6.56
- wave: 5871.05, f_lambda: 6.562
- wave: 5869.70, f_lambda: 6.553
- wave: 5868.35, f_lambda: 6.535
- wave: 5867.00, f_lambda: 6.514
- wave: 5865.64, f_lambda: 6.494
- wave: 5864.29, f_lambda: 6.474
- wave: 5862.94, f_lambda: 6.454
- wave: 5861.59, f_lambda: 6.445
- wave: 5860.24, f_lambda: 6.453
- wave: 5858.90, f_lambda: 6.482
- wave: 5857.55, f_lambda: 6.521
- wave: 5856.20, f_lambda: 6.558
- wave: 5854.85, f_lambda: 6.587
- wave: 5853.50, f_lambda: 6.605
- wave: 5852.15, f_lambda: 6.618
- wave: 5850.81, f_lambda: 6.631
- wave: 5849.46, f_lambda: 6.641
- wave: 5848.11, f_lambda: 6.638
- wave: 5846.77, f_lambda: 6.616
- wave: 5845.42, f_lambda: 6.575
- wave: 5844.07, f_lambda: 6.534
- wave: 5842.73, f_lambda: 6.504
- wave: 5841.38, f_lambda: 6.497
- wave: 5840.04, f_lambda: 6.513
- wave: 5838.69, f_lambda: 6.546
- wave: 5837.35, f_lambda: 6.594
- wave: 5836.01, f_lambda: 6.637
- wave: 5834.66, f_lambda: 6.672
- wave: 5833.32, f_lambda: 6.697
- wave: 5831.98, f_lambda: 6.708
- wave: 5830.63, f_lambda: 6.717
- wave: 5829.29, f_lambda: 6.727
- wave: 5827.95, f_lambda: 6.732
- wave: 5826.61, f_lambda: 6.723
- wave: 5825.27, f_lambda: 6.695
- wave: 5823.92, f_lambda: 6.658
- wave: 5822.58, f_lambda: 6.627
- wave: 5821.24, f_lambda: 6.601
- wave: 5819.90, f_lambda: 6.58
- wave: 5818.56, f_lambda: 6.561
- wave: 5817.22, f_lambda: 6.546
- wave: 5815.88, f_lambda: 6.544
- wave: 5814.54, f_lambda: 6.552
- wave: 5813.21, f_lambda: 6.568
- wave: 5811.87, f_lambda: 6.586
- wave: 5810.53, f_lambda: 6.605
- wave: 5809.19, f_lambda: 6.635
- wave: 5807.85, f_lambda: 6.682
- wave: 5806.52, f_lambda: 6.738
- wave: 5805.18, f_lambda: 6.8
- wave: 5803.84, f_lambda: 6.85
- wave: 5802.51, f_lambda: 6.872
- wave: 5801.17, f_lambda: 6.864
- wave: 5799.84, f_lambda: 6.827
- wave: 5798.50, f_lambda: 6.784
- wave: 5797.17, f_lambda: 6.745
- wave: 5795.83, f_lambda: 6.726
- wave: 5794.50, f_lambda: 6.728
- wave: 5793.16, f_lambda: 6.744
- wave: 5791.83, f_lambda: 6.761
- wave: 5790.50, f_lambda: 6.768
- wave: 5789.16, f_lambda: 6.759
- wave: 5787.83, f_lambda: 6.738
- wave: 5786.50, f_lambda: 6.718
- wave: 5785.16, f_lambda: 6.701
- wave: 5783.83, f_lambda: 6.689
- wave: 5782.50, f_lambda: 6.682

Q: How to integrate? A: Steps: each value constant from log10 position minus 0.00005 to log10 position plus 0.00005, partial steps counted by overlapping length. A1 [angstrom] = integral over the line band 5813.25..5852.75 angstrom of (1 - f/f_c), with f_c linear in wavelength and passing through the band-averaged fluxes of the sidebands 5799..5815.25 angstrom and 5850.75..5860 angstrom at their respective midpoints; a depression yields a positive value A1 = 0.1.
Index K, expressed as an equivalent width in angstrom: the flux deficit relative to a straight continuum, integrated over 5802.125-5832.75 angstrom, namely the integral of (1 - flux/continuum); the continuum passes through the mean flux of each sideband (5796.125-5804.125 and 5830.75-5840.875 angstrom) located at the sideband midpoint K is 0.28 angstrom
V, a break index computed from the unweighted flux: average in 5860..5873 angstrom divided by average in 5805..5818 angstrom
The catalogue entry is 1.0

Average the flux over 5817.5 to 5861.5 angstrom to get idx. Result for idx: 6.61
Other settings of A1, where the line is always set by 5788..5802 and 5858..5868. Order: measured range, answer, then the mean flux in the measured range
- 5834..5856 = -0.1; 6.59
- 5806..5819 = 0.2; 6.6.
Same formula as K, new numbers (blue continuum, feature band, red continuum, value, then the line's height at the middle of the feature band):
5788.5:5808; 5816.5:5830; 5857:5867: 0.0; 6.66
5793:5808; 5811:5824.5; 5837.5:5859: 0.3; 6.71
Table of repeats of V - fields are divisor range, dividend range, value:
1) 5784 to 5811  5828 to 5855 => 0.98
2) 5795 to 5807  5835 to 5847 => 0.96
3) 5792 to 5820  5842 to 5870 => 0.98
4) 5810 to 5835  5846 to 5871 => 0.99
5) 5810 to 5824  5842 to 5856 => 1.00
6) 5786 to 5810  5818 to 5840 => 0.98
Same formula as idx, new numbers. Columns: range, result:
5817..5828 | 6.63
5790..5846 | 6.67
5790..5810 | 6.77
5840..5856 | 6.58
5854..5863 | 6.51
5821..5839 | 6.67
